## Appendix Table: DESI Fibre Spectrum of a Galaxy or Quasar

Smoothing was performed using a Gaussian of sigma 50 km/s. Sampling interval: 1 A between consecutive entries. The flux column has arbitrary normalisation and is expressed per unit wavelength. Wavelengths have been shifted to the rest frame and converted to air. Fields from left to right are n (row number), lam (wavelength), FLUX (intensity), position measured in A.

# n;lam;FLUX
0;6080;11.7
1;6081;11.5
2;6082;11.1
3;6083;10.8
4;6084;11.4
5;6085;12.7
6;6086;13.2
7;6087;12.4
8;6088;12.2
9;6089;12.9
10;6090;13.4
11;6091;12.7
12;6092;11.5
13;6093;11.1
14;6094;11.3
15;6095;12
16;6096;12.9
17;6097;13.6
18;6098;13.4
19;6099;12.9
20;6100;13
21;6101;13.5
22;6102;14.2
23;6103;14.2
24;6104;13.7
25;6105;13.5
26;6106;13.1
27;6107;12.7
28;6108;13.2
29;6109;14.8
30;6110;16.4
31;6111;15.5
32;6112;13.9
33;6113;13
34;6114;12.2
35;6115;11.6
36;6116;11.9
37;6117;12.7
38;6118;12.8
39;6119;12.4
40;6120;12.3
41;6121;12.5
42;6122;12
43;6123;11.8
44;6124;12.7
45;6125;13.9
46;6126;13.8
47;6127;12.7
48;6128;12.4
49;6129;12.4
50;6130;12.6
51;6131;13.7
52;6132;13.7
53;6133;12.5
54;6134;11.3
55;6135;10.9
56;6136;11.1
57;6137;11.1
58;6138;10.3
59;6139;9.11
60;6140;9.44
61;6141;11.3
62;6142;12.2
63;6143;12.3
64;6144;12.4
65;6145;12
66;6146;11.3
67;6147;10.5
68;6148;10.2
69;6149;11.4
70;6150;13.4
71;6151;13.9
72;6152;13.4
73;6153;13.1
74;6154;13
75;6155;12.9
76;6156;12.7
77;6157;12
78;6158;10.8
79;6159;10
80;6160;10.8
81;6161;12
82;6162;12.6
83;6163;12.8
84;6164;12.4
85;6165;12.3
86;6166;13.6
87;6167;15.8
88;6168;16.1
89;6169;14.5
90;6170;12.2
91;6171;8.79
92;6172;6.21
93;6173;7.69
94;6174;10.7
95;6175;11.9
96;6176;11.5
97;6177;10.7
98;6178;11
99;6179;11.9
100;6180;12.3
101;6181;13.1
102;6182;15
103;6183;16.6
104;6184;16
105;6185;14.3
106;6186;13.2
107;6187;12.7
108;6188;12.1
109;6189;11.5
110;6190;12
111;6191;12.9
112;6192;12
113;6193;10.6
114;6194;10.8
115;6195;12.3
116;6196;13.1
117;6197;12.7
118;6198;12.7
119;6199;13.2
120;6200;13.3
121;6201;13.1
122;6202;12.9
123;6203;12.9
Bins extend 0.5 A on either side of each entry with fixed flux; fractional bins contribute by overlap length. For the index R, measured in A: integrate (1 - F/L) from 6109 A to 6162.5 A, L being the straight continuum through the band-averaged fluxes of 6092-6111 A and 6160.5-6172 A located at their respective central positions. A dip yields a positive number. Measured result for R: 3.0 A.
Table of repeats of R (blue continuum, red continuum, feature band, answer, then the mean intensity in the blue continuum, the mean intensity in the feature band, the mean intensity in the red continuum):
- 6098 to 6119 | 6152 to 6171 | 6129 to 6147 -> 1.95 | 13.4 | 11.6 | 12.7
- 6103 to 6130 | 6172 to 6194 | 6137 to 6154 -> 1.37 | 13.1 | 11.7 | 12.2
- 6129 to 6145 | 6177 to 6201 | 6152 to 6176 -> 0.50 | 11.6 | 12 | 12.8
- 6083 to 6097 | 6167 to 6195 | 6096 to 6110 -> -1.52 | 12.3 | 13.6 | 12.2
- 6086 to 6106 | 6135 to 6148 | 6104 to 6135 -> -2.71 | 12.9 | 13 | 11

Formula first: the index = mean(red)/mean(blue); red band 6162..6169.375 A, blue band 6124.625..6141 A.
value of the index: 1.16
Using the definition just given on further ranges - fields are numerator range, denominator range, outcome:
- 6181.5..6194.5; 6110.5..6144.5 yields 1.07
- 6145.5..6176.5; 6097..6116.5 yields 0.88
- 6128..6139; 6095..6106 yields 0.88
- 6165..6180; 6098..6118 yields 0.87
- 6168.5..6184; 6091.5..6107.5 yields 0.91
